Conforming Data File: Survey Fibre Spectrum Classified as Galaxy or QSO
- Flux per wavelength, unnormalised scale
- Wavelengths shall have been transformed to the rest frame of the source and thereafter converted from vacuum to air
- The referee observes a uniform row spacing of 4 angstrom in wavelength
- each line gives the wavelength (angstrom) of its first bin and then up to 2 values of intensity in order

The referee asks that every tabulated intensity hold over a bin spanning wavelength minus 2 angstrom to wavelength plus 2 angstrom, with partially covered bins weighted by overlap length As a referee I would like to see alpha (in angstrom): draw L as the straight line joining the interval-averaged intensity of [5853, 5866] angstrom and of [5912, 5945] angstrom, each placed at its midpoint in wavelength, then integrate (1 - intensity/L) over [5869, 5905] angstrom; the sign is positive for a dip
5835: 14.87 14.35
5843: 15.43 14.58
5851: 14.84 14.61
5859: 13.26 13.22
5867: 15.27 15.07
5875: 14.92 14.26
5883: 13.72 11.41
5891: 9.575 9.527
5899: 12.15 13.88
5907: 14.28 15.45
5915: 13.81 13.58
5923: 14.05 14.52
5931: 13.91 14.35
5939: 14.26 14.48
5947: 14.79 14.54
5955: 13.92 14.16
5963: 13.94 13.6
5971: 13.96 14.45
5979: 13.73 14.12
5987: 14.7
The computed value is 3.2 angstrom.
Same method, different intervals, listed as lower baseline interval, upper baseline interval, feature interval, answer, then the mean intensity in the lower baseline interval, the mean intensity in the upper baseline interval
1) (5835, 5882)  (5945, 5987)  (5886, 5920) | 4.09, 14.5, 14.1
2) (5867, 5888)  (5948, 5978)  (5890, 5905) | 2.89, 14.1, 14.1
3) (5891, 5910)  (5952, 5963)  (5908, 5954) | -3.78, 12.3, 14.1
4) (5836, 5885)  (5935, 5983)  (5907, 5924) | 0.08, 14.5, 14.2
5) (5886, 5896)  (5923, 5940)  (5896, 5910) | -2.39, 10.1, 14.2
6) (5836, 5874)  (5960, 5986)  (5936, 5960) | -0.43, 14.5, 14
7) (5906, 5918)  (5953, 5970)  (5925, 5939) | -0.03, 14.5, 13.9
